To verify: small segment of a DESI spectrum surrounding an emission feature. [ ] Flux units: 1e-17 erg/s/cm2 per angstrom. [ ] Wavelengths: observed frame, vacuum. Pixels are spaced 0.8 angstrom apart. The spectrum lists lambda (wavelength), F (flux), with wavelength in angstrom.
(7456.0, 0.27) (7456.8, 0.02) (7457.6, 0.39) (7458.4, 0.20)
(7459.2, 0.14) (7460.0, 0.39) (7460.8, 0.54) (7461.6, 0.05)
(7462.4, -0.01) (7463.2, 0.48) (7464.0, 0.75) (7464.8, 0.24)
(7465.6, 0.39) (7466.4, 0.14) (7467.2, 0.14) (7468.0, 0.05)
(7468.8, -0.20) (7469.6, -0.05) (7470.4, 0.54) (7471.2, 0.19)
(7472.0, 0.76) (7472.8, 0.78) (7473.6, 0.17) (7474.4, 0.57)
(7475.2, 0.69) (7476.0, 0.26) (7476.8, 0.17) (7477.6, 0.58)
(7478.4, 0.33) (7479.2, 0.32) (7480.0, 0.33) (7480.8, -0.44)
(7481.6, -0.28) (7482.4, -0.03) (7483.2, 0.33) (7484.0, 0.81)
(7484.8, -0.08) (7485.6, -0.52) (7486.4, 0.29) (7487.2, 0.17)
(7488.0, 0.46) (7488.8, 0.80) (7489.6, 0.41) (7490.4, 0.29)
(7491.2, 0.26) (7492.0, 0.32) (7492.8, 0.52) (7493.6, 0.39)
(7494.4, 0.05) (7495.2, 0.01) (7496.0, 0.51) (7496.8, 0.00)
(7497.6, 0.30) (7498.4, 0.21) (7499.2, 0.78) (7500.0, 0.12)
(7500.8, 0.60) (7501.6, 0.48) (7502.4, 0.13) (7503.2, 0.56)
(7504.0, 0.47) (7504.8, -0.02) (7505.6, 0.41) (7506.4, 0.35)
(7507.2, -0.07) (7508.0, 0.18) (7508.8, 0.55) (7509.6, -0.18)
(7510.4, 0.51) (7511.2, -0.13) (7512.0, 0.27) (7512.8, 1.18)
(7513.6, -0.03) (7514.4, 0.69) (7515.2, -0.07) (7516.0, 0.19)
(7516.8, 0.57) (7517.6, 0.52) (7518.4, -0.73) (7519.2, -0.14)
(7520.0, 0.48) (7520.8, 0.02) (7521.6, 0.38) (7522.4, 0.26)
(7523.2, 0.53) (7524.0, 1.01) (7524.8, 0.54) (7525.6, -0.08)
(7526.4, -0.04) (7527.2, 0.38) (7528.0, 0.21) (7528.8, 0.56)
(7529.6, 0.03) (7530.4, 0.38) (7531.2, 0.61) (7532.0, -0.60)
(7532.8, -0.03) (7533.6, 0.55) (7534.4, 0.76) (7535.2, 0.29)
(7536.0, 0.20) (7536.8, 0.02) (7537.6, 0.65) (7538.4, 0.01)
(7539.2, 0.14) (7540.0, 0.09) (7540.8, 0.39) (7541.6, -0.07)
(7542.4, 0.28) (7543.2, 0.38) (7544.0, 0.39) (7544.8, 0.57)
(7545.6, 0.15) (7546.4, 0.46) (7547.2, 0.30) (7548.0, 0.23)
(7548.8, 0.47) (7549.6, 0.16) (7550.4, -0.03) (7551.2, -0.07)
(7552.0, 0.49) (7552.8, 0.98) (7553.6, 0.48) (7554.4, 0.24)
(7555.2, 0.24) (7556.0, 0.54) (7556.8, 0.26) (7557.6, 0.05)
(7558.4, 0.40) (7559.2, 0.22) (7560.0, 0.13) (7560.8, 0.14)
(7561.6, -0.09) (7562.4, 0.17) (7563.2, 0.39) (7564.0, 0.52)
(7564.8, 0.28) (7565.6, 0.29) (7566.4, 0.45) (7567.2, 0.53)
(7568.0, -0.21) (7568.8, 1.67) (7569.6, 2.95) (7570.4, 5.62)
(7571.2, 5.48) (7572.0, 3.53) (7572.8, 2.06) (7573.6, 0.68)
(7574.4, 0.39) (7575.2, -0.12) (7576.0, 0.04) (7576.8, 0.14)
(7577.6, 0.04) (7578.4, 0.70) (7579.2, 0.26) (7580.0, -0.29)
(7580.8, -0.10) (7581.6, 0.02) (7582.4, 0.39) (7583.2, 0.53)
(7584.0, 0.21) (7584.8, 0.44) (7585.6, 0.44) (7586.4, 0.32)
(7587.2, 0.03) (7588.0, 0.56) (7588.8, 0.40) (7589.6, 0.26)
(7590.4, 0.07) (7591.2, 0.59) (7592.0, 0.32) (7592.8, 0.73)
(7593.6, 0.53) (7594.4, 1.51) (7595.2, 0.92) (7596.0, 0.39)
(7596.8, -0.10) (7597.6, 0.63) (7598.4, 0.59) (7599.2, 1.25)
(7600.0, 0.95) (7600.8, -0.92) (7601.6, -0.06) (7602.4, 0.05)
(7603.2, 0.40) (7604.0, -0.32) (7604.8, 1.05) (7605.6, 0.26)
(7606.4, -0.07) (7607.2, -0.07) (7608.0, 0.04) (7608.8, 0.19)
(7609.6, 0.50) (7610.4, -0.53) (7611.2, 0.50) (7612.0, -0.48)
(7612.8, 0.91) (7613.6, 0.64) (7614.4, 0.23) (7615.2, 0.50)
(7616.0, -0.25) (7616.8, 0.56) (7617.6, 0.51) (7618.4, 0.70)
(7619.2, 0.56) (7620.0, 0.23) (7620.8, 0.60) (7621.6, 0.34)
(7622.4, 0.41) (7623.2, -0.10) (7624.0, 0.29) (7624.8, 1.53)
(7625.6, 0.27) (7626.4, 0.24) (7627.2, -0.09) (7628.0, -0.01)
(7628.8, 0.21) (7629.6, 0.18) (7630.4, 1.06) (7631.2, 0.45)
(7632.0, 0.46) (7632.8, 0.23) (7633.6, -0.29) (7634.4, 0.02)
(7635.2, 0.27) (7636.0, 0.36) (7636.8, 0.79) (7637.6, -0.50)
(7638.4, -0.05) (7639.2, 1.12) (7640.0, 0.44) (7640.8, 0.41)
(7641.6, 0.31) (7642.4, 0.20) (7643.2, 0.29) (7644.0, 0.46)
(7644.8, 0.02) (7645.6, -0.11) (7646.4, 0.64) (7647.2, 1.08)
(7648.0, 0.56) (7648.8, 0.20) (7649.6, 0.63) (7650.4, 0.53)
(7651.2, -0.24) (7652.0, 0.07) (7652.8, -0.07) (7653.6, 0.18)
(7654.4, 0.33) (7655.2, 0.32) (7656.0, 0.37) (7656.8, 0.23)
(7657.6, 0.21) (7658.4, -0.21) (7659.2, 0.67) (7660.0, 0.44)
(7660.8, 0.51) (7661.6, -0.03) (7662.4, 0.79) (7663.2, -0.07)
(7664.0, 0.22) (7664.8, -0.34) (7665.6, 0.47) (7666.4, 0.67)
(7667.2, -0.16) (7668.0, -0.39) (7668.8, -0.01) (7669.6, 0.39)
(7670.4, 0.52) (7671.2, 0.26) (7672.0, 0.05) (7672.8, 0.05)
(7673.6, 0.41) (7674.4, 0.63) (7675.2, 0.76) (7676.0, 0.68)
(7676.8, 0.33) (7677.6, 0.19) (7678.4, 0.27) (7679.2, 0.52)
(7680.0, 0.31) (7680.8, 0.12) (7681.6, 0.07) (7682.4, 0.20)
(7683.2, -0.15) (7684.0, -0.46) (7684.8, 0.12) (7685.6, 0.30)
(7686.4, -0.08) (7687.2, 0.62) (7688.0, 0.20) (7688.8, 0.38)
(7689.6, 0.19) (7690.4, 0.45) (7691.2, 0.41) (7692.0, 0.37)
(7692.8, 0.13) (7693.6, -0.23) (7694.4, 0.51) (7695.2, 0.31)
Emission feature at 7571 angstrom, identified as H-alpha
